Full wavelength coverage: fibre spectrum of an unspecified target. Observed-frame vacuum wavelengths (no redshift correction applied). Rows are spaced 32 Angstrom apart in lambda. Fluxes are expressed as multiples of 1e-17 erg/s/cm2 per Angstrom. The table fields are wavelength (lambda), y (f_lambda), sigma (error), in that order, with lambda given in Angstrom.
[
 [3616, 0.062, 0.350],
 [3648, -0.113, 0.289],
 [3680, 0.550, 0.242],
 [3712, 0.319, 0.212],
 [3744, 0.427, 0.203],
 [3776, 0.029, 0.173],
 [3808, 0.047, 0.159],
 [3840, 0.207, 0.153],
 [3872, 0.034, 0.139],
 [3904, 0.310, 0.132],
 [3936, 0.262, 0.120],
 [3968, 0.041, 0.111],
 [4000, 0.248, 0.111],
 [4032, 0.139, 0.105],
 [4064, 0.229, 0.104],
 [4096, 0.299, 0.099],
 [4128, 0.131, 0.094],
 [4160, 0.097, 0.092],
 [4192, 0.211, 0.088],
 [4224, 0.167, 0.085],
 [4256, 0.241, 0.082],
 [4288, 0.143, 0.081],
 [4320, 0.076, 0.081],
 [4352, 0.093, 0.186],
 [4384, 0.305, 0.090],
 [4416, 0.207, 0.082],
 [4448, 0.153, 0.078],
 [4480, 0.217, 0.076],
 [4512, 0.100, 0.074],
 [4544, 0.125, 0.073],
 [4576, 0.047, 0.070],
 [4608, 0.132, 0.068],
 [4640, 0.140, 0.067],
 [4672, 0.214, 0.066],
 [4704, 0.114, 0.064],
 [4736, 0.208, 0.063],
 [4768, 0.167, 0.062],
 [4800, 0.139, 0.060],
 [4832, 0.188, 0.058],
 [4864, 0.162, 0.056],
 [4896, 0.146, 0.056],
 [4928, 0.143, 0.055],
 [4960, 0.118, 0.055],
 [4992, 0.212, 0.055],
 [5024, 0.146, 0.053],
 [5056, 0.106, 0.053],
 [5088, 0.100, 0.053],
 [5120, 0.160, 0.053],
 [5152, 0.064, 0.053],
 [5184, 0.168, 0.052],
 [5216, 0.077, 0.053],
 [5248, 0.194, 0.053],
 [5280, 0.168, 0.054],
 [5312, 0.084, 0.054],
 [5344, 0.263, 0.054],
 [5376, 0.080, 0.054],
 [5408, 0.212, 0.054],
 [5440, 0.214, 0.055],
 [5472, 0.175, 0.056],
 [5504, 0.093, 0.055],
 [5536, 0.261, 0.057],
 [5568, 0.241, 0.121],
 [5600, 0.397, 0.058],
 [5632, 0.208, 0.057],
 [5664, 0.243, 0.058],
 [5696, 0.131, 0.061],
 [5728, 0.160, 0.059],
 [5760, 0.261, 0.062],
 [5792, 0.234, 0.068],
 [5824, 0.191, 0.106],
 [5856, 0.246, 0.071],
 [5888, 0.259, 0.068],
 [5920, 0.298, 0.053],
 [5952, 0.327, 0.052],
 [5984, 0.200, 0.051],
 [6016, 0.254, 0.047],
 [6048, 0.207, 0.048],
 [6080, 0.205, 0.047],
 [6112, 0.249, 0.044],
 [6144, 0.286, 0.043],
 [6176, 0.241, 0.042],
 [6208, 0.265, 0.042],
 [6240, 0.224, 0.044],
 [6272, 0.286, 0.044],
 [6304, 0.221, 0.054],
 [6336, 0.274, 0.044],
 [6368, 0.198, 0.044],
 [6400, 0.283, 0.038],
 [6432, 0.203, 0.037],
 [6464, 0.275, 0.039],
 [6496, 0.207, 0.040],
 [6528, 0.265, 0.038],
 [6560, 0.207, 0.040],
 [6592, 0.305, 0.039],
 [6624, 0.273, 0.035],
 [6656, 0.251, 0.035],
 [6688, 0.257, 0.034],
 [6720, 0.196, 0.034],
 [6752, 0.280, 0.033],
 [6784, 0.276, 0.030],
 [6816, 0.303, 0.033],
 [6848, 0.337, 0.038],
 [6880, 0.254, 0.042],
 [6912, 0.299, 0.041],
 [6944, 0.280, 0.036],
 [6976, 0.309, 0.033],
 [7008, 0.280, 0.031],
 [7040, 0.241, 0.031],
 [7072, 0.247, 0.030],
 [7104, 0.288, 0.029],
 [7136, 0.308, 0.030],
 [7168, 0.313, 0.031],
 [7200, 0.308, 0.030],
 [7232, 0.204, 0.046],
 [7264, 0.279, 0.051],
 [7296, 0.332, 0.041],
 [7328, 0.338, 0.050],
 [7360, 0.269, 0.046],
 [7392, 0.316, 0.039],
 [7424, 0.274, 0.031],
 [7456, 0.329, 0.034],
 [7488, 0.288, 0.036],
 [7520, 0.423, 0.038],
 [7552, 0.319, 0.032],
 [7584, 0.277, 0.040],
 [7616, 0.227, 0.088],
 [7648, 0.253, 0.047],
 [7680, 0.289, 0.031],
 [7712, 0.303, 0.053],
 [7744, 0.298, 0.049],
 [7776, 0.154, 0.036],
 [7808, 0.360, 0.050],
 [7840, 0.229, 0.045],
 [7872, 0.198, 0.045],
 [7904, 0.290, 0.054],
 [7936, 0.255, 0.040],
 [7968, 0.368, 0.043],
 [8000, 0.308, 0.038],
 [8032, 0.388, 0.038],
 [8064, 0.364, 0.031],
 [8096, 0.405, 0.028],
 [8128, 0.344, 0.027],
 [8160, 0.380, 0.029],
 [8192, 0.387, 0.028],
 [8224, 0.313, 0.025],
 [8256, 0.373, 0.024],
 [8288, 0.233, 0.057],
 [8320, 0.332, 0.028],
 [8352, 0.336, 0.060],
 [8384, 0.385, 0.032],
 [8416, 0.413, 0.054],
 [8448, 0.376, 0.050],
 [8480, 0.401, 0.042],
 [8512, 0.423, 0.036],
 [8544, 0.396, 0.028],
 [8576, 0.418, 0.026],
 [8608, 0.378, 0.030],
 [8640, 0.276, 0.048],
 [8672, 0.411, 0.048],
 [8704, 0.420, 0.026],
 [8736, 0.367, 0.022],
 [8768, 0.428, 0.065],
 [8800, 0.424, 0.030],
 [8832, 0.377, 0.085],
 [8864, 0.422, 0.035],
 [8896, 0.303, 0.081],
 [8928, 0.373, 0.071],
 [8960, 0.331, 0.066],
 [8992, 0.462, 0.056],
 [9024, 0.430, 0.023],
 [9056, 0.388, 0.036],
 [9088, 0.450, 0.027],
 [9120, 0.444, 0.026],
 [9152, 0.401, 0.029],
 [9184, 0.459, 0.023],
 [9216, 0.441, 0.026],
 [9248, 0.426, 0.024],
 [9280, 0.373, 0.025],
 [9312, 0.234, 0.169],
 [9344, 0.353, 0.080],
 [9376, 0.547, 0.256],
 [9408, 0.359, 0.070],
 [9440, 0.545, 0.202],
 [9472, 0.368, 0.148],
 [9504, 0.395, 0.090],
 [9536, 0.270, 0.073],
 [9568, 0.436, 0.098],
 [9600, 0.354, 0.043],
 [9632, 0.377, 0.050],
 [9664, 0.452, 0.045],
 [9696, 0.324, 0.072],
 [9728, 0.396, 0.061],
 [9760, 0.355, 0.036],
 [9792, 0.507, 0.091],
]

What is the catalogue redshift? 0.499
